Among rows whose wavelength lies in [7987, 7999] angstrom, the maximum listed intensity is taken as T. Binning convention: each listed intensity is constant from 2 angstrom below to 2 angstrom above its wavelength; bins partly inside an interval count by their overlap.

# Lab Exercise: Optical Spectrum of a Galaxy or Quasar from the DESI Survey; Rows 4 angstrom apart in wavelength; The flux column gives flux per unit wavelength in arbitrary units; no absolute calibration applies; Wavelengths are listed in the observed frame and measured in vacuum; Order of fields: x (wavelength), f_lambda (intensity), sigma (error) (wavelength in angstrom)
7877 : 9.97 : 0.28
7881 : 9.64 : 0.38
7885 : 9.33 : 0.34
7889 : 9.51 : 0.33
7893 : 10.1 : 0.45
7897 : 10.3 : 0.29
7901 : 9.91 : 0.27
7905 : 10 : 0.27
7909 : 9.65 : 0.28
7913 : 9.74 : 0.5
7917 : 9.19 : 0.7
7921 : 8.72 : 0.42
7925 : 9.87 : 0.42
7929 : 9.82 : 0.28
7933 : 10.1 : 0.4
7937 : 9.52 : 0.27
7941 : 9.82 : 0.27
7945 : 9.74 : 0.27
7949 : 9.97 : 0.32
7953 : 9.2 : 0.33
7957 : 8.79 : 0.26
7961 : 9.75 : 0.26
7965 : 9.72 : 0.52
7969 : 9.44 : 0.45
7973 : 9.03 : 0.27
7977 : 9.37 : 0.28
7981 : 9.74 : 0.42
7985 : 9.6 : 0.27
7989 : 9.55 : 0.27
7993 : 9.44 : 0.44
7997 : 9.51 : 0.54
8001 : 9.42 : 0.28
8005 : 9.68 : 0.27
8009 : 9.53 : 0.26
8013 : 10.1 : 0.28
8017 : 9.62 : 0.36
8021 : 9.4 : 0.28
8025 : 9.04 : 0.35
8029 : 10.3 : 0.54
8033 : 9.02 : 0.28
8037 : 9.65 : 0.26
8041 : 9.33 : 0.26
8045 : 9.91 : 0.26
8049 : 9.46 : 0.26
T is 9.55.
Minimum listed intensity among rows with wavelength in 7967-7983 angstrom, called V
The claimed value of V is 9.03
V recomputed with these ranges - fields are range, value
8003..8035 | 9.02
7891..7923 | 8.72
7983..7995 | 9.44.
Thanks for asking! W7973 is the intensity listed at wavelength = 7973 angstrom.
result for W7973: 9.03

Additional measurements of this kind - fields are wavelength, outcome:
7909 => 9.65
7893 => 10.1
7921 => 8.72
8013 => 10.1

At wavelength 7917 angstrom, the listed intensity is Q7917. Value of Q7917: 9.19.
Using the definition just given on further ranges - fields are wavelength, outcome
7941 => 9.82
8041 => 9.33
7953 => 9.2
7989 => 9.55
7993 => 9.44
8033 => 9.02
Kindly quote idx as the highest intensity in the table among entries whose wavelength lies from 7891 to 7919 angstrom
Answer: 10.3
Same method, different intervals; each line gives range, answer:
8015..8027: 9.62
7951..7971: 9.75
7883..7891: 9.51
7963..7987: 9.74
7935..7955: 9.97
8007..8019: 10.1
